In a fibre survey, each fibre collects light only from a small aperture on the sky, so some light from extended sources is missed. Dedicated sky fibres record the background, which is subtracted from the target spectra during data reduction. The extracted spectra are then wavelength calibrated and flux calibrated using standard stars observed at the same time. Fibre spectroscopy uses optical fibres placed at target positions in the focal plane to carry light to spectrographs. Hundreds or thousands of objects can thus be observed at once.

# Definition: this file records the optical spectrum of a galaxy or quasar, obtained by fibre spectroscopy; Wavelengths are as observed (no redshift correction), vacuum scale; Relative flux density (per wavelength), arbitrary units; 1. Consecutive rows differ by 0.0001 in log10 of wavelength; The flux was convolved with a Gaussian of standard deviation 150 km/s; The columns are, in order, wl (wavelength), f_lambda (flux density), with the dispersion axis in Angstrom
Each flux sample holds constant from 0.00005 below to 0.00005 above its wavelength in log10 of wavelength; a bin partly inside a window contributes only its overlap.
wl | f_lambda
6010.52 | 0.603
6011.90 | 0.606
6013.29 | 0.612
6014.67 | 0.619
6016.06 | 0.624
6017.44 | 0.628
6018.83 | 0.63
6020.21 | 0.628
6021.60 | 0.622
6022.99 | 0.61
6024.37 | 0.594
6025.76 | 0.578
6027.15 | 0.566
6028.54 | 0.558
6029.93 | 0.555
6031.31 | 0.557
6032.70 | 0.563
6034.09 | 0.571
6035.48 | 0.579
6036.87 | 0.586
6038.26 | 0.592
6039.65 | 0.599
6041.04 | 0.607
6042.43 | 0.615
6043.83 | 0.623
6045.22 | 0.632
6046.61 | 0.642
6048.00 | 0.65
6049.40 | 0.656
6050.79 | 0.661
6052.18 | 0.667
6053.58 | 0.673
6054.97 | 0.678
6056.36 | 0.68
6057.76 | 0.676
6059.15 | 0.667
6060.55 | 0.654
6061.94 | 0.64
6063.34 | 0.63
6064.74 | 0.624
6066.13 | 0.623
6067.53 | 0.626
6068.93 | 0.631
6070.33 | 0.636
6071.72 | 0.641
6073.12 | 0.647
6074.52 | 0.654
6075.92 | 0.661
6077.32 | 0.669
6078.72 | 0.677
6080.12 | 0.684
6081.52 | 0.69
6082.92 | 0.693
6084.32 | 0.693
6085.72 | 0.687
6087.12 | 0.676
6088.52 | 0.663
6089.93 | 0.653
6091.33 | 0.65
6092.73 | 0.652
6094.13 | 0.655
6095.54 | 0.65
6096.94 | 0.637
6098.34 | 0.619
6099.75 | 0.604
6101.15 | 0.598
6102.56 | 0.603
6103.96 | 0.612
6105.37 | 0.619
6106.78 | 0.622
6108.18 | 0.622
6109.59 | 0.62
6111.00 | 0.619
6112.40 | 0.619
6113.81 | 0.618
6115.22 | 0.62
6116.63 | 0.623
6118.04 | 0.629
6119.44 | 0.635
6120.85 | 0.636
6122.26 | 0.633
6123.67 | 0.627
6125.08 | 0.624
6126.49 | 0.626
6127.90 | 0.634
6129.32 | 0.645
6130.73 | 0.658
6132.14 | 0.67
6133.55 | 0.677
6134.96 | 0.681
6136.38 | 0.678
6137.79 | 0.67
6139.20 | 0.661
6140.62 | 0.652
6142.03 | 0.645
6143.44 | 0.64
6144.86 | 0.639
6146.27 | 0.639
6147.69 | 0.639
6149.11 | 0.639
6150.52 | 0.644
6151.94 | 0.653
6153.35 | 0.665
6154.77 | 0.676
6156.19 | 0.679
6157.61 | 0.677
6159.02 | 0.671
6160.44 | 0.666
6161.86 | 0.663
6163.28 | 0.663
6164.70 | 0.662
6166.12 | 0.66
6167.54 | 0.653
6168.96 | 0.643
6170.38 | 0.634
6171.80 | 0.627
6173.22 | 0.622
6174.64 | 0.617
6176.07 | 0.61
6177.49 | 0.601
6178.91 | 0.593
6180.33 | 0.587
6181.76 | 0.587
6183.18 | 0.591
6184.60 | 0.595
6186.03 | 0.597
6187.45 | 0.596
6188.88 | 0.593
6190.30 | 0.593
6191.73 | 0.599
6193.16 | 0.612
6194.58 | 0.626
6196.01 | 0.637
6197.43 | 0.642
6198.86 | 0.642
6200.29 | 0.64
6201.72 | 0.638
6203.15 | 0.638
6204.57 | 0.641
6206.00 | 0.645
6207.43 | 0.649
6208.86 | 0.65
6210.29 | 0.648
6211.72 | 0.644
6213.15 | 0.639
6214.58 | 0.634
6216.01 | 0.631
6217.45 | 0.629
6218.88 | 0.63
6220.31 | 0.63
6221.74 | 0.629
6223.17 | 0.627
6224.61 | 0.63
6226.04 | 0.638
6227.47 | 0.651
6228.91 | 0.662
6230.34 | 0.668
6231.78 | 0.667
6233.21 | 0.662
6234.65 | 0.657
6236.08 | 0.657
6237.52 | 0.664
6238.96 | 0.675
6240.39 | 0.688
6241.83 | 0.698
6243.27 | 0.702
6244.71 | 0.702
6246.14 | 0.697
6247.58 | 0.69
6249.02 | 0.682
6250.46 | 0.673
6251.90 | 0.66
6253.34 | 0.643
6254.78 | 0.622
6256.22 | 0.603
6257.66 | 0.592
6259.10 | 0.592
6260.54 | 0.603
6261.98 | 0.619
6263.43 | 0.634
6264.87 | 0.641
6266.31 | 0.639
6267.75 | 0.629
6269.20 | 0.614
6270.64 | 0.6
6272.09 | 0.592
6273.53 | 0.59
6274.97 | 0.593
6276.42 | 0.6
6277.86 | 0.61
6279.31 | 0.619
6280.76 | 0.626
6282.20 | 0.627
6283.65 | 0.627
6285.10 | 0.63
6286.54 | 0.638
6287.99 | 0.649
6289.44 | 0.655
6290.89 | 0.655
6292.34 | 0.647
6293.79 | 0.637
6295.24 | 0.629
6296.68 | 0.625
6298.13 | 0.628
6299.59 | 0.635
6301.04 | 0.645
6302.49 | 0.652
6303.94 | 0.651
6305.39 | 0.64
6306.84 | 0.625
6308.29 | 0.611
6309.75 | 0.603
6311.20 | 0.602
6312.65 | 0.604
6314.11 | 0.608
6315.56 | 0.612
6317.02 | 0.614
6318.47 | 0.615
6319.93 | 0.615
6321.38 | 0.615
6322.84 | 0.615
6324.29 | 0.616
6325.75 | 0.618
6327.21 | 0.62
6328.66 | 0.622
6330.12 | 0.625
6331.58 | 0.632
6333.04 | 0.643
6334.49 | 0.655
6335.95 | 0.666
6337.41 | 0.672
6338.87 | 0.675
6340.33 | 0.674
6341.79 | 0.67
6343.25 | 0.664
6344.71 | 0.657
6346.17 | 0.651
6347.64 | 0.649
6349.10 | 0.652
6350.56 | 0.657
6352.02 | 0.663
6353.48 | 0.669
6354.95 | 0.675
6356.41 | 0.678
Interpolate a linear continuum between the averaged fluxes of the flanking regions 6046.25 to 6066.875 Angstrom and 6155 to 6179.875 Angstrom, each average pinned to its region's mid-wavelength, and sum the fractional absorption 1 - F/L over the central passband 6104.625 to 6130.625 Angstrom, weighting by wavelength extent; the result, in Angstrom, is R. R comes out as 0.9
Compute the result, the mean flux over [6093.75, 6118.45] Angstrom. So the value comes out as 0.621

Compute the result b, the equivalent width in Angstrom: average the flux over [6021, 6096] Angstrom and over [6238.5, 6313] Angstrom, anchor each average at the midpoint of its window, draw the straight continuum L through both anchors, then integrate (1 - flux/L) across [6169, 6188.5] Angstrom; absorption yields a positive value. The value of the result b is 0.92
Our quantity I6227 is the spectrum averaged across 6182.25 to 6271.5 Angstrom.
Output 0.639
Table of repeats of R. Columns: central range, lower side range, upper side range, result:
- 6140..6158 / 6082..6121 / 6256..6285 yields -0.6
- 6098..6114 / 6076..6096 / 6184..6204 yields 1.1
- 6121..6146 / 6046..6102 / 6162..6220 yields -0.4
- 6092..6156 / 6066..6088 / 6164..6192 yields 0.1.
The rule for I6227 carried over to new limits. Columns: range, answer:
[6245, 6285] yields 0.627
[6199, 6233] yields 0.642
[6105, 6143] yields 0.64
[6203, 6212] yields 0.646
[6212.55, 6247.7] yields 0.658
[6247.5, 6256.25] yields 0.654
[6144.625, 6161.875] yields 0.658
